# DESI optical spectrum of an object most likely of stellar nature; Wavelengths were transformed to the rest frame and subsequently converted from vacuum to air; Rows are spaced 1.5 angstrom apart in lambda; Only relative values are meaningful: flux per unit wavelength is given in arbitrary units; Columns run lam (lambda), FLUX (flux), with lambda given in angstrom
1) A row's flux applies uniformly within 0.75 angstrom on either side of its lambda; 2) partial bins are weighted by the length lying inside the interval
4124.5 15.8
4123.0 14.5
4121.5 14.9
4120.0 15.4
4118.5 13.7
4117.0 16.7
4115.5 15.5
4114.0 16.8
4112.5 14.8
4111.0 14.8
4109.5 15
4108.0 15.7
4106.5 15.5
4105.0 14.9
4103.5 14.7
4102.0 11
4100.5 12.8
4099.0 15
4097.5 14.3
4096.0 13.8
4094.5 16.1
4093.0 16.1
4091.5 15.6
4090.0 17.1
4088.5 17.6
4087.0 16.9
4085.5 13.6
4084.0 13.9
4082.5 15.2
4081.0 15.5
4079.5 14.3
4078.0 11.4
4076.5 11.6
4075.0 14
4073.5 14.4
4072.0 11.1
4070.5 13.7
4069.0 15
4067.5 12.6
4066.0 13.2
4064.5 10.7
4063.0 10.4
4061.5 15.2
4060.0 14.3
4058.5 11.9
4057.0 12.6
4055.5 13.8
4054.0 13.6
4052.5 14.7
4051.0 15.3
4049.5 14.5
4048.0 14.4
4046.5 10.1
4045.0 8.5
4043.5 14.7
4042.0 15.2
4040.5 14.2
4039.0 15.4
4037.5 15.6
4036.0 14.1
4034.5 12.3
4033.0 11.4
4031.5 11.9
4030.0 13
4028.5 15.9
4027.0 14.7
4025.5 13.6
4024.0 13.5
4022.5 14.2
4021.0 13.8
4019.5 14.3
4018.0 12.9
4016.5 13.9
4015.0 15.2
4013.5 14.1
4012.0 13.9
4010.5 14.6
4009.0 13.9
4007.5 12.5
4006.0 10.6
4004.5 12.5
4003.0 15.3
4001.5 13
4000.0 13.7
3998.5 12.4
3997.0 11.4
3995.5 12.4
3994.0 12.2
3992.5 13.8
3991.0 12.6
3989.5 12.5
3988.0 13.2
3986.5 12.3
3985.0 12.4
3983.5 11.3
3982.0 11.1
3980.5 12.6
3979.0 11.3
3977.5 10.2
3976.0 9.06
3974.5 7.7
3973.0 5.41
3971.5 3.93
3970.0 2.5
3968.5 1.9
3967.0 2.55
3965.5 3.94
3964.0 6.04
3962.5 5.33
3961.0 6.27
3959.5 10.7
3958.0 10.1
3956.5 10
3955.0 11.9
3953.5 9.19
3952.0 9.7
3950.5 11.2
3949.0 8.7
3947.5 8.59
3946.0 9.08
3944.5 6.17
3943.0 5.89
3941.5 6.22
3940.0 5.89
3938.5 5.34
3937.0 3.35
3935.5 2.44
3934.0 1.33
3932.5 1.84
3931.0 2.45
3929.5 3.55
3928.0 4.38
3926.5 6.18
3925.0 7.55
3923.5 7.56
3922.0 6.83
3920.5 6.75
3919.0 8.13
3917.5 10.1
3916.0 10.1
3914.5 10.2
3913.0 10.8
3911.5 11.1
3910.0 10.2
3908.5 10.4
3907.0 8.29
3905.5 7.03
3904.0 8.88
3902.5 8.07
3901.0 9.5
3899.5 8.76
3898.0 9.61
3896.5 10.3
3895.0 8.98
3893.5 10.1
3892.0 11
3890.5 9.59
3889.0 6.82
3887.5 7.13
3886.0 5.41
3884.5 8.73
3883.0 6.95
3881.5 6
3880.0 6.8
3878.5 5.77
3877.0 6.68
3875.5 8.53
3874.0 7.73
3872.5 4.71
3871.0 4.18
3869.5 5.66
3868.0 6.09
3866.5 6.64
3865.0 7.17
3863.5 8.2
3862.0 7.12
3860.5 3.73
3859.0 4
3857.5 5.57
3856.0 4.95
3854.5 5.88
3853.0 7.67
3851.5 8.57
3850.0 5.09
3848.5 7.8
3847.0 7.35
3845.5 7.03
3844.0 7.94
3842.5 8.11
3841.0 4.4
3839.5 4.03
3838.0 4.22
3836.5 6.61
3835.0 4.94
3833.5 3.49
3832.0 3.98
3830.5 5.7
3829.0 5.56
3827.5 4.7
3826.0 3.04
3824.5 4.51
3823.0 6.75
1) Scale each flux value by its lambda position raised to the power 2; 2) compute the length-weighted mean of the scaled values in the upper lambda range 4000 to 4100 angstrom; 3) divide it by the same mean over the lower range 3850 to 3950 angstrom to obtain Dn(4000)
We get 2.1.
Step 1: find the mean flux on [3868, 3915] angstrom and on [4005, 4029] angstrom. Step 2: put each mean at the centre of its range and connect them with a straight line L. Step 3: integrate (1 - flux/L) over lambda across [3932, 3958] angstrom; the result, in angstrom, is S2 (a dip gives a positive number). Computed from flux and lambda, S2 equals 9.0 angstrom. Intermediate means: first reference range 8.15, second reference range 13.8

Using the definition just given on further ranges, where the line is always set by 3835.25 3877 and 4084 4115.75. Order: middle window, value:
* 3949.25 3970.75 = 5.7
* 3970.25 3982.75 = 2.3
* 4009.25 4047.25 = -3.6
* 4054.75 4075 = 1.2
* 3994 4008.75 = -1.5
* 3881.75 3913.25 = -4.4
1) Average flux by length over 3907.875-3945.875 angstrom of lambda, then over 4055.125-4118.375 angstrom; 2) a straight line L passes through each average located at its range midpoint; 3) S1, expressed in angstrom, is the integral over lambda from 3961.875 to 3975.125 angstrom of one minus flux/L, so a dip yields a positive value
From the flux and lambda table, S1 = 6.60 angstrom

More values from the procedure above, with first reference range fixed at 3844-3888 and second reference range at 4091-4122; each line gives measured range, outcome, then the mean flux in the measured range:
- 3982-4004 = -3.54 angstrom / 12.7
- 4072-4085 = 0.28 angstrom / 13.6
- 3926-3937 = 7.08 angstrom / 3.11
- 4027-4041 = -1.62 angstrom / 13.8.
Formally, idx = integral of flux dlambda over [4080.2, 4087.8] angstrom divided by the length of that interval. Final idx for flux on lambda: 15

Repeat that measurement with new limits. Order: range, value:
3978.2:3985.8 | 11.7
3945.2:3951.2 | 9.35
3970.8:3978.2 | 7.26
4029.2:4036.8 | 12.6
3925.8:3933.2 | 3.68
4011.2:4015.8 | 14.4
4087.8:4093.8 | 16.6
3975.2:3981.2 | 10.7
